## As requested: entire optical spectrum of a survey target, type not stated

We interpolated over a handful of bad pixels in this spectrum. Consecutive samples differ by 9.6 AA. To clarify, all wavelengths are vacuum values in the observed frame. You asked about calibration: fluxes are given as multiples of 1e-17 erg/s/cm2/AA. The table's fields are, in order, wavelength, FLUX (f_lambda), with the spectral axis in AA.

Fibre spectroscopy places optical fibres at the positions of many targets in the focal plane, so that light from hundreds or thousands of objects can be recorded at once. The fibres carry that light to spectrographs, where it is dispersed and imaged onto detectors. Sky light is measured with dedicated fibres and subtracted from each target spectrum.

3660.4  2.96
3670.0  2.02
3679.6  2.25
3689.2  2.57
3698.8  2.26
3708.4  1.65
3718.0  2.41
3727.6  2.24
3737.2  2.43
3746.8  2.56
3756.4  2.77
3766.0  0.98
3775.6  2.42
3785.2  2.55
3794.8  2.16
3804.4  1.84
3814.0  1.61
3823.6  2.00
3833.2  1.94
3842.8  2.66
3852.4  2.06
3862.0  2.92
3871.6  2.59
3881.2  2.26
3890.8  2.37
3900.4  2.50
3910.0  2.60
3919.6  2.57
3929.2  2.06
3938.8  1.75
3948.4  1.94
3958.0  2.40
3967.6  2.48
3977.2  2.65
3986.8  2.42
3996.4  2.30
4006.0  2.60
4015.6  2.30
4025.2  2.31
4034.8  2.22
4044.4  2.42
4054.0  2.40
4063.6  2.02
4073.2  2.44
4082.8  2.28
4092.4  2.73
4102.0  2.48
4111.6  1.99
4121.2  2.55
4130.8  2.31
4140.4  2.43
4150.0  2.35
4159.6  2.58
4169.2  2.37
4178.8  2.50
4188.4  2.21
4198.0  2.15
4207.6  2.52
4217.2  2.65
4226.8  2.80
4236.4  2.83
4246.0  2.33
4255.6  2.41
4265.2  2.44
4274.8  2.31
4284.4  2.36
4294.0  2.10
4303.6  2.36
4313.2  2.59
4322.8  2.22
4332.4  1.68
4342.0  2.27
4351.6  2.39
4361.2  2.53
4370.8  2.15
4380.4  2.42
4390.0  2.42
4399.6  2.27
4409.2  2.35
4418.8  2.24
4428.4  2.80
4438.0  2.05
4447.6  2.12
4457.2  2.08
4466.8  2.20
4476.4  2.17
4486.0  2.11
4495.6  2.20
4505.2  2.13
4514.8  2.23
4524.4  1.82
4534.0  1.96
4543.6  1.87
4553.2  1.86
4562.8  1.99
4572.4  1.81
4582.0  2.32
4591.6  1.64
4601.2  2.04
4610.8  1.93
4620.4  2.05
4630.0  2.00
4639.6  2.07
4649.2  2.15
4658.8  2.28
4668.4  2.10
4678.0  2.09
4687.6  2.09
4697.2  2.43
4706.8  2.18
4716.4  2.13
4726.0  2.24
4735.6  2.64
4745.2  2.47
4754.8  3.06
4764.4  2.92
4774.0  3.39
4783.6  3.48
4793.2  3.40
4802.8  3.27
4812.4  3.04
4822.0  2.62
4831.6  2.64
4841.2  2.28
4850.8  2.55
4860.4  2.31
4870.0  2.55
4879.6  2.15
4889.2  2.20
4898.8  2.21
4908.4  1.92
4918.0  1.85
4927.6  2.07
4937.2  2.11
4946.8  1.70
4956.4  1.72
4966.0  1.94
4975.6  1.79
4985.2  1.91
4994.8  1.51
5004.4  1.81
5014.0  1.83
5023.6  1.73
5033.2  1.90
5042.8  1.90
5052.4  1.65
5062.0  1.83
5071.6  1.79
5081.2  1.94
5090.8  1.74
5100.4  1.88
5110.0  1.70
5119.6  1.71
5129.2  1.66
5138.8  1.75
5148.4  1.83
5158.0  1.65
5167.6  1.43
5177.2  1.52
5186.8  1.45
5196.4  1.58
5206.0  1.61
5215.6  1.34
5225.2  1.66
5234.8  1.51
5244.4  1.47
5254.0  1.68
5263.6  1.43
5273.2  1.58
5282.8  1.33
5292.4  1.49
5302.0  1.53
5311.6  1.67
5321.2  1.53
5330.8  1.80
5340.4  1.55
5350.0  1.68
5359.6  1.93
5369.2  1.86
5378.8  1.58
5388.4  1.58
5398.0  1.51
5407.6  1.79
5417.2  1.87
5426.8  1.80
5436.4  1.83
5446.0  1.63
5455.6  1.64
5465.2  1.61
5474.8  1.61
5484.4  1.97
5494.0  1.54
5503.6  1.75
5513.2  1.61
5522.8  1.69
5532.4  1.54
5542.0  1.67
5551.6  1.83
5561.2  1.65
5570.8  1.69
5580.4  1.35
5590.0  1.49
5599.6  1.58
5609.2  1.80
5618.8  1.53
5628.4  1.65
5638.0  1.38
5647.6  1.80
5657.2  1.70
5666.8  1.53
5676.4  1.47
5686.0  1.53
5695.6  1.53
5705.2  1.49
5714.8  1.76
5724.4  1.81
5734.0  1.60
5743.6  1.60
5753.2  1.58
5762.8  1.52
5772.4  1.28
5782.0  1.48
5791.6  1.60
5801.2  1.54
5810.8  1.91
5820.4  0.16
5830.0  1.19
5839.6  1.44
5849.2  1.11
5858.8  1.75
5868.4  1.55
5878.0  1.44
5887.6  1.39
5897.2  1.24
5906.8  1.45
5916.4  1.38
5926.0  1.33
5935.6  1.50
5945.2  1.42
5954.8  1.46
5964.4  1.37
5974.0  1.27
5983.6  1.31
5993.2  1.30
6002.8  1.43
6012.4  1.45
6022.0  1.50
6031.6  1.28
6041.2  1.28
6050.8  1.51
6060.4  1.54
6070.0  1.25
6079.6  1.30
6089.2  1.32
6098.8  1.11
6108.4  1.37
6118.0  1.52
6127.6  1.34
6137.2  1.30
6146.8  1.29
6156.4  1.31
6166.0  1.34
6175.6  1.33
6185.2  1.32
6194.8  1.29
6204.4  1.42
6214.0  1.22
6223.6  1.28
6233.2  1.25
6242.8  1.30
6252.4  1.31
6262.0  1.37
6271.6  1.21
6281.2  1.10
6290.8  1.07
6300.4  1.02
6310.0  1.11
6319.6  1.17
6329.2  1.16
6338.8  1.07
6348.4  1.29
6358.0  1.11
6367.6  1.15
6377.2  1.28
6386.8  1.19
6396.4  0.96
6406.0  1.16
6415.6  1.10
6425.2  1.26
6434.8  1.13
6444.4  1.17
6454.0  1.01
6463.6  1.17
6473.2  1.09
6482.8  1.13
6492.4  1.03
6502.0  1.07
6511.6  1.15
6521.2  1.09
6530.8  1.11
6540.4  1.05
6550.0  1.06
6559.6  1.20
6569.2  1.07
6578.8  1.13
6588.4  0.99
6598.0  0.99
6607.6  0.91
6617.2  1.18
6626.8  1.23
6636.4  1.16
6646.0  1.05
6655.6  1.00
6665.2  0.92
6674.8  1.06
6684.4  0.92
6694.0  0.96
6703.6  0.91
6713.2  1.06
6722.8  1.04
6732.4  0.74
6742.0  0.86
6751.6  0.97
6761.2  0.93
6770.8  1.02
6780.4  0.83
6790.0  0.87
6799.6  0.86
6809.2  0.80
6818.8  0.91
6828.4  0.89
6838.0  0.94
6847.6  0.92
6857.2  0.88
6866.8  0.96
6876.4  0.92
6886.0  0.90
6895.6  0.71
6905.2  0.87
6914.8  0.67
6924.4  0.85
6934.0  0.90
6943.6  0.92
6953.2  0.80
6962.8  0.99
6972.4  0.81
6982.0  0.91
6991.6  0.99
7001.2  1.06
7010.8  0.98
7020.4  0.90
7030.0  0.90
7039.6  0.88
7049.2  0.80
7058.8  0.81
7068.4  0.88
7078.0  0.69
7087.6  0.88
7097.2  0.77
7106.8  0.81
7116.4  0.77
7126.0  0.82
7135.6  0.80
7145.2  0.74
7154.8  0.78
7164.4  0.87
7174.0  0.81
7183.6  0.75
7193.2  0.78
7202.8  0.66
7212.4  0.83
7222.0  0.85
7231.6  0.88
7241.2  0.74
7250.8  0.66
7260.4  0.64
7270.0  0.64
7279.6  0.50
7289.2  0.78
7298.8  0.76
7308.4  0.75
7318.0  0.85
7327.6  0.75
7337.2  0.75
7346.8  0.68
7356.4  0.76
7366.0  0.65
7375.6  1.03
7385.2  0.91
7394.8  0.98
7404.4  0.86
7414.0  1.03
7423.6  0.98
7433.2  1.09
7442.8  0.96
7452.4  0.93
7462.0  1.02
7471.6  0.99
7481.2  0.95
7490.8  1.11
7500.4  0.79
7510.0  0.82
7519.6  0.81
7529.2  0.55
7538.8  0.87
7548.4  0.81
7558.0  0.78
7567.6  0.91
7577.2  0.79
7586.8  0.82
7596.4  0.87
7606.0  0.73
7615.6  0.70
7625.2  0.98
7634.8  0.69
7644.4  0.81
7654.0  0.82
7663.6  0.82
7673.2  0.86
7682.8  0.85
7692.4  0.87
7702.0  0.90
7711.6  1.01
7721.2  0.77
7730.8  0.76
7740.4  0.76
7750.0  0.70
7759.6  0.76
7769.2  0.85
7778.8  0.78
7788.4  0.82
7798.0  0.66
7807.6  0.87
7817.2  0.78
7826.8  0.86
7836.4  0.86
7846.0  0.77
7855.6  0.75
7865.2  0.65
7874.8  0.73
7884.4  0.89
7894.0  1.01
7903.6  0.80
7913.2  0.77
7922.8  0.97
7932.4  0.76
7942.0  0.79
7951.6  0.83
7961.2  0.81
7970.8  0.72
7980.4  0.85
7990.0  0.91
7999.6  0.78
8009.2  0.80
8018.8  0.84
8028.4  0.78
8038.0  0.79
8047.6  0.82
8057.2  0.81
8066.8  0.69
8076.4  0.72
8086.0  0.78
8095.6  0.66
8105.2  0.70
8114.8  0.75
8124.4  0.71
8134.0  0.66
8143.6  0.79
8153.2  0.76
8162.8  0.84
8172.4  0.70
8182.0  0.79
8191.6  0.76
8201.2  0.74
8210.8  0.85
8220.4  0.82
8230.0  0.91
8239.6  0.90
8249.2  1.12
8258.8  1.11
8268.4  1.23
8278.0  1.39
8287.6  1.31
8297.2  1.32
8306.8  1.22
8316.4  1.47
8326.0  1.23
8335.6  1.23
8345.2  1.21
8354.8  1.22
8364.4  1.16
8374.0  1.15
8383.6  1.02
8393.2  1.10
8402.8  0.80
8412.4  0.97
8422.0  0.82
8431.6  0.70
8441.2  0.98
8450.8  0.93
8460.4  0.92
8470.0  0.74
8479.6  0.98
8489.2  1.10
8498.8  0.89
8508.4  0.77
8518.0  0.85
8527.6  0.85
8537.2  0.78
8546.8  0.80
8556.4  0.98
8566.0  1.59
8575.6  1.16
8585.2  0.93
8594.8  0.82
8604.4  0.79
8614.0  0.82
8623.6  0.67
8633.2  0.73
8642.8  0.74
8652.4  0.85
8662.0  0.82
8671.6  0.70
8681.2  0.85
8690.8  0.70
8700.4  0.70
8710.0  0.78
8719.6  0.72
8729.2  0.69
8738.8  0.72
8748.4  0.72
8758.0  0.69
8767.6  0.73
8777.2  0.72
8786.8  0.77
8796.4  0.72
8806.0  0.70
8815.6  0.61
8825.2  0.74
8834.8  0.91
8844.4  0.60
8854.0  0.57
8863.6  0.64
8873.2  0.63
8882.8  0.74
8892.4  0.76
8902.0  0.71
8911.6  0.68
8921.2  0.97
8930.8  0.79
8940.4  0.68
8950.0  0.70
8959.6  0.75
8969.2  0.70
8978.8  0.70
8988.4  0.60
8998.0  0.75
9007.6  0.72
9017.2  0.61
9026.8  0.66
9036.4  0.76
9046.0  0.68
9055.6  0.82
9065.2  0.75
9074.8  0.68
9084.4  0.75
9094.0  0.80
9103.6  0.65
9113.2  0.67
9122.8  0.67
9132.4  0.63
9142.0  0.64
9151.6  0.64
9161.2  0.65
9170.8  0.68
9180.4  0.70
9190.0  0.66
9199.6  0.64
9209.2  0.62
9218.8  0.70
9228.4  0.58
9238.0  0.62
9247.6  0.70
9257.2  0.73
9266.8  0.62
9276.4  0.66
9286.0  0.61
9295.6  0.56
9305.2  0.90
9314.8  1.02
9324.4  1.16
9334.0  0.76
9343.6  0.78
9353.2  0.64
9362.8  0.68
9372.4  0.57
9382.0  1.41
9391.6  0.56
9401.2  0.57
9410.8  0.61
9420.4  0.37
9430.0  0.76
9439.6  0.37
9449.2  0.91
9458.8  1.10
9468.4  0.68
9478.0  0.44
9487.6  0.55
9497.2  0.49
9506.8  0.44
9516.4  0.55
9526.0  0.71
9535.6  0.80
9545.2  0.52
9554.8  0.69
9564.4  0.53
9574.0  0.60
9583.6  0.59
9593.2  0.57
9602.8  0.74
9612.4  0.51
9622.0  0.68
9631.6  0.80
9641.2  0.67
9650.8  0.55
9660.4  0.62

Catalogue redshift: 0.71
